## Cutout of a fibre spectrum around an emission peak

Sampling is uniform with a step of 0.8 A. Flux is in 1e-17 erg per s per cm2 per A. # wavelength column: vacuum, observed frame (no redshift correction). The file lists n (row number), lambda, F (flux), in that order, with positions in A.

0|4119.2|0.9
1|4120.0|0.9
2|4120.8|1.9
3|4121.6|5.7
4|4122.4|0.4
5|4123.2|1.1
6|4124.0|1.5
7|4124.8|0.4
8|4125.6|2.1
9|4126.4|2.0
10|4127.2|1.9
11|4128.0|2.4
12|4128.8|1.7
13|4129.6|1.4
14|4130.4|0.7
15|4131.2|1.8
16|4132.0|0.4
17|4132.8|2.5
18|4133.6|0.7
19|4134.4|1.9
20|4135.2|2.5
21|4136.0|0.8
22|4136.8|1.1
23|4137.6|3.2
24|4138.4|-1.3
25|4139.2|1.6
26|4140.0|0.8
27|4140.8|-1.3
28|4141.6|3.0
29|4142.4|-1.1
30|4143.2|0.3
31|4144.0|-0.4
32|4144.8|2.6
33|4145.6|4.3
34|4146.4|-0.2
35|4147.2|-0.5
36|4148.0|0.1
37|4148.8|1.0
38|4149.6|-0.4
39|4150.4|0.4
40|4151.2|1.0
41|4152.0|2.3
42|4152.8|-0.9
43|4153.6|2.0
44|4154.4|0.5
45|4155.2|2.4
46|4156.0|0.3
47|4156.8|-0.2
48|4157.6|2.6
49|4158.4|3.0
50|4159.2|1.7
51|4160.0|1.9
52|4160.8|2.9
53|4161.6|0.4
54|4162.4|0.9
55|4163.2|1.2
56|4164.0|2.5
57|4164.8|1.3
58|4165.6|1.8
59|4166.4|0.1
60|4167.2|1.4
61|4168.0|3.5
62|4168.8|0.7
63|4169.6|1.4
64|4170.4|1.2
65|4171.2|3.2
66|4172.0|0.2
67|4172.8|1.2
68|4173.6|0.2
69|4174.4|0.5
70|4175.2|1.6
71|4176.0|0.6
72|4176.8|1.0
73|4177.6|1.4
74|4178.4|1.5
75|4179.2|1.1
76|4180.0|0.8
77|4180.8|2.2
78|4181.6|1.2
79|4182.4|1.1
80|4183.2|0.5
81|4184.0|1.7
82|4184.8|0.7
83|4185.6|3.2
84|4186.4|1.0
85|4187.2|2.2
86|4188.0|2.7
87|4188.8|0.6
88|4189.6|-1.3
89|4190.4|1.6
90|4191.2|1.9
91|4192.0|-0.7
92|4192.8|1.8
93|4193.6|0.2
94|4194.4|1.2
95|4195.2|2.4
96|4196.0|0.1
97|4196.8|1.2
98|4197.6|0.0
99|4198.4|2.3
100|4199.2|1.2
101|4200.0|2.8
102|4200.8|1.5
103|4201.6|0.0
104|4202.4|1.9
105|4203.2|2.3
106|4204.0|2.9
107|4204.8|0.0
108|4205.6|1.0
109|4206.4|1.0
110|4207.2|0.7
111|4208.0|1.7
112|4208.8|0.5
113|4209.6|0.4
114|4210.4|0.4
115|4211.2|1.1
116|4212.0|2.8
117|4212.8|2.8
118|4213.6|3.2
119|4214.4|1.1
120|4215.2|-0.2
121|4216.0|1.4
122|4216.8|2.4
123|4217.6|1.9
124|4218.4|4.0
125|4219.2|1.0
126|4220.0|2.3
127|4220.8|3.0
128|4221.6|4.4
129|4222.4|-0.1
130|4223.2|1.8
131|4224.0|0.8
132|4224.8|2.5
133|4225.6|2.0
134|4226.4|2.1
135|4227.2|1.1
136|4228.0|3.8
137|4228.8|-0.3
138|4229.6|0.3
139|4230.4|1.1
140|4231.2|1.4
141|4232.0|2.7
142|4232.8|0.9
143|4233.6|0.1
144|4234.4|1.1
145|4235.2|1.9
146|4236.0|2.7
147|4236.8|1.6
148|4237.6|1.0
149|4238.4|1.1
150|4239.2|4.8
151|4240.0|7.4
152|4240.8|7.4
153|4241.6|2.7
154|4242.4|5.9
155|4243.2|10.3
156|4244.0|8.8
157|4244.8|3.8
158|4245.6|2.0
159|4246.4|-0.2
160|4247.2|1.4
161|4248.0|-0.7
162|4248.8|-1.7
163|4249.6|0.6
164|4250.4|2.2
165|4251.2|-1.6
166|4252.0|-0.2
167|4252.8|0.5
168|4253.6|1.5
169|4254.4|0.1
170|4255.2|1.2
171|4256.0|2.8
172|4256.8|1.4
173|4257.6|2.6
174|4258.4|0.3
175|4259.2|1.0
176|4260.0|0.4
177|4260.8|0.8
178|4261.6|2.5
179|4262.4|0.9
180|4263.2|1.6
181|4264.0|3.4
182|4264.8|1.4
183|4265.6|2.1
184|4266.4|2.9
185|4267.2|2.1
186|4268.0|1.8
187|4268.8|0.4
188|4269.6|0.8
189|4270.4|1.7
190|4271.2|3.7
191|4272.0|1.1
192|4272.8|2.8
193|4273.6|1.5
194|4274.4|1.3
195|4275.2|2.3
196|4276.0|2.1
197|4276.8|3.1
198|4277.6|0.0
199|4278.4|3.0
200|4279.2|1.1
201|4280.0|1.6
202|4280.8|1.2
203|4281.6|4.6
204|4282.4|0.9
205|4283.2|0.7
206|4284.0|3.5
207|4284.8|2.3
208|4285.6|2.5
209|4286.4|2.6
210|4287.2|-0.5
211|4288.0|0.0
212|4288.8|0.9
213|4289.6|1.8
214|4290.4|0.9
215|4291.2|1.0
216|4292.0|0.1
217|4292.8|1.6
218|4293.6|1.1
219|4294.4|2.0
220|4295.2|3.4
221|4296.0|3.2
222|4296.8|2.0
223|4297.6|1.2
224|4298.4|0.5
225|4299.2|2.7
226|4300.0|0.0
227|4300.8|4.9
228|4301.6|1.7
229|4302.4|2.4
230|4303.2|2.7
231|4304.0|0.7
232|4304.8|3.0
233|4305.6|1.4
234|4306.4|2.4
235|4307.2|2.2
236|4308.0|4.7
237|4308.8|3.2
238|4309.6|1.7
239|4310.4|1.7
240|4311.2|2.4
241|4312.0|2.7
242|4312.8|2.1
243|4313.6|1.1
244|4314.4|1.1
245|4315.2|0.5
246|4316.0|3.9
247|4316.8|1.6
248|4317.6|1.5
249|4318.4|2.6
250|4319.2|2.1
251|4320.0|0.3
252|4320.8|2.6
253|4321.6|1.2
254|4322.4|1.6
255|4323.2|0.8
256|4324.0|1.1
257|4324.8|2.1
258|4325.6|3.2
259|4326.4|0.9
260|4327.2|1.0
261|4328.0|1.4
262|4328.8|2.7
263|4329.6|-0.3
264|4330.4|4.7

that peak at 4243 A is [O II]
